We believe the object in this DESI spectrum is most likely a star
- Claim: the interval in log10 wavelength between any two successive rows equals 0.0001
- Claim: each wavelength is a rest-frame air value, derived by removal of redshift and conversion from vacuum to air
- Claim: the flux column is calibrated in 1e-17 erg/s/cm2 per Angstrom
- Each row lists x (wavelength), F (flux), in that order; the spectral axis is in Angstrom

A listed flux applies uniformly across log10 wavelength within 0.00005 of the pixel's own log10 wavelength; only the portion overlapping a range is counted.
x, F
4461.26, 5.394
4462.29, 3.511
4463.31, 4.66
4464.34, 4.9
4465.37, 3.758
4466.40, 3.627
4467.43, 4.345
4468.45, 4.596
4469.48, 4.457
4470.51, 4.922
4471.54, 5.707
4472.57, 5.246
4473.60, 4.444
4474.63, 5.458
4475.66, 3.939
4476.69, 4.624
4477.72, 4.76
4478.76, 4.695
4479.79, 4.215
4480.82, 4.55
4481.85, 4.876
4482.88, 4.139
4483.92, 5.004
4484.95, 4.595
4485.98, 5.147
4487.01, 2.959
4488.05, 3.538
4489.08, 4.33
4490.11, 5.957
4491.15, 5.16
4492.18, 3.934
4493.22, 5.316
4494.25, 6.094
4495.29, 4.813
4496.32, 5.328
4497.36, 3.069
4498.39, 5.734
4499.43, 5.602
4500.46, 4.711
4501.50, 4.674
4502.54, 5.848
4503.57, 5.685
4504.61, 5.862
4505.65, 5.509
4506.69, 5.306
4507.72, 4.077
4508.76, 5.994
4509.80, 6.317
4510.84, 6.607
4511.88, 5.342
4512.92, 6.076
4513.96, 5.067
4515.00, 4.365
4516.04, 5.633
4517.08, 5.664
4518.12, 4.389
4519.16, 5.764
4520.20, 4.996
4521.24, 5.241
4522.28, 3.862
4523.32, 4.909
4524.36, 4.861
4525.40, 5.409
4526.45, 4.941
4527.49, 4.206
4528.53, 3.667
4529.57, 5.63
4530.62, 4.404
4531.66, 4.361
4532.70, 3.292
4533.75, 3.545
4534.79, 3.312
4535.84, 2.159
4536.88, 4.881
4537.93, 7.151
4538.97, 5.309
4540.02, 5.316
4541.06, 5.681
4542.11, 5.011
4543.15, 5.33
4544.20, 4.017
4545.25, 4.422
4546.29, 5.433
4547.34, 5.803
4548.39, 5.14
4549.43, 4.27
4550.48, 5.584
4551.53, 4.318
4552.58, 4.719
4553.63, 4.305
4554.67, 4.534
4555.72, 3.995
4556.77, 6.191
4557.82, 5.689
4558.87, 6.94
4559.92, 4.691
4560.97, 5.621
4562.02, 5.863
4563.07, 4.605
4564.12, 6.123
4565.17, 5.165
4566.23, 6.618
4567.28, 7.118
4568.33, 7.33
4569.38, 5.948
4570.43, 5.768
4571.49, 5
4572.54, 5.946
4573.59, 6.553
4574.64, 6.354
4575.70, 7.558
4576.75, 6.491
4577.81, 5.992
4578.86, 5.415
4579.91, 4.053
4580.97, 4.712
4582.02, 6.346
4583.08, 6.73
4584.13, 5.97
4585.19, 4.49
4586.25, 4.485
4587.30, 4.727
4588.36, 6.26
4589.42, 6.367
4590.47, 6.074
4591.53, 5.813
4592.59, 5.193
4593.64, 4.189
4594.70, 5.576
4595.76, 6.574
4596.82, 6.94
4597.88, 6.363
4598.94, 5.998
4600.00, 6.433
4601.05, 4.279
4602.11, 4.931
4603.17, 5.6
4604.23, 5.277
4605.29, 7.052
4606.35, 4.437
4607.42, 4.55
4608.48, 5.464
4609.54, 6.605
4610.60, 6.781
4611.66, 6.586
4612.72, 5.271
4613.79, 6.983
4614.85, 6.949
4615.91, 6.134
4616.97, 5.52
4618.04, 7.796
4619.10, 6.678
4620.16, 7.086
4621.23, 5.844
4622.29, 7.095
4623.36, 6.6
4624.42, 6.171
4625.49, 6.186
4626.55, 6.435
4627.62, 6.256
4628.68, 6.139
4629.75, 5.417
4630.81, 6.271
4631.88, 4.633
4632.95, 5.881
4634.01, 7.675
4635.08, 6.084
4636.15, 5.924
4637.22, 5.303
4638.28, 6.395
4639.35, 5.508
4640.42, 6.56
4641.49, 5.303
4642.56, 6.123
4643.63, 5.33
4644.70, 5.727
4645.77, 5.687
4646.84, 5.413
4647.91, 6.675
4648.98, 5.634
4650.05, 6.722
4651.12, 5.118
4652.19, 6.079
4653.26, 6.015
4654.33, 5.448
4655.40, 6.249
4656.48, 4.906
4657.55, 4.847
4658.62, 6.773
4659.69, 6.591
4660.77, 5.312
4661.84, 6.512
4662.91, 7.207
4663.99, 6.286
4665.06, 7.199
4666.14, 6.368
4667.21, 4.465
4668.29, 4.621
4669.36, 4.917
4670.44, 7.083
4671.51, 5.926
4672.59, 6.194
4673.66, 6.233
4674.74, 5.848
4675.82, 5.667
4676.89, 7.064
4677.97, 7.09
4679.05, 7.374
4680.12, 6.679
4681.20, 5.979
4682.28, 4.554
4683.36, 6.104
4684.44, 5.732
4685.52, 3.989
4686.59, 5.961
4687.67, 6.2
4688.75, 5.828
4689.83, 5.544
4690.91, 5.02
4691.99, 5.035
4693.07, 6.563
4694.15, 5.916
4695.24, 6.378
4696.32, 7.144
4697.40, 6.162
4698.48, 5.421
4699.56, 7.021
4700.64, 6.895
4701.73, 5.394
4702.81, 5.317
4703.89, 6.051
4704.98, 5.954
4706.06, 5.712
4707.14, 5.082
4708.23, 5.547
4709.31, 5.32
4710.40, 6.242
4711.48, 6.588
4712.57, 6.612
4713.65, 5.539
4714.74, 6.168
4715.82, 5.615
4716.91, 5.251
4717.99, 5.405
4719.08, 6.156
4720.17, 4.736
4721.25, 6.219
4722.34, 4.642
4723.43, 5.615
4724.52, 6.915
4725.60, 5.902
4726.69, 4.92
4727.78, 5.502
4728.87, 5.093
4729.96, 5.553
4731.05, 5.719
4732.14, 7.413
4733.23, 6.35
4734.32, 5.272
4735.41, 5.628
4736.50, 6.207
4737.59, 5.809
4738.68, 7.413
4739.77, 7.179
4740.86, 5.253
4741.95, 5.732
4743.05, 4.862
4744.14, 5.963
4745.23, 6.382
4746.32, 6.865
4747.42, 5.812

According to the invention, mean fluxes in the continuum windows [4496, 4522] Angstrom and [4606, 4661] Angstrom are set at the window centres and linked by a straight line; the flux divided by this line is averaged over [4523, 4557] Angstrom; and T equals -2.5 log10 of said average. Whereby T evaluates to 0.16 mag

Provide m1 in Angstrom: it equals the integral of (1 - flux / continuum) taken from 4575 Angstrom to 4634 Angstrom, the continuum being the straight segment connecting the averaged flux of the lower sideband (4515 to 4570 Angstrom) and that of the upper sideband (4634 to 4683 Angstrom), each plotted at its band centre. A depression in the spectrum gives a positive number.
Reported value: -4.0 Angstrom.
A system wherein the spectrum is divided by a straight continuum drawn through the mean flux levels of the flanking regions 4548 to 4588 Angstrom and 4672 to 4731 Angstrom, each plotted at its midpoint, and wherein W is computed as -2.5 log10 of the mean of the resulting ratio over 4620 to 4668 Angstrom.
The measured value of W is -0.052 mag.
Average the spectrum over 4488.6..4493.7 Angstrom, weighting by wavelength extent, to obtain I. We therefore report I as 4.94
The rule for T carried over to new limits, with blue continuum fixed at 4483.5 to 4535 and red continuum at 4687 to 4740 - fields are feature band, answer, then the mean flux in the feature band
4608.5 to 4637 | -0.16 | 6.32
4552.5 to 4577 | -0.12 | 5.81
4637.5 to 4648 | -0.05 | 5.82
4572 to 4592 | -0.10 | 5.81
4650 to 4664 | -0.06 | 5.97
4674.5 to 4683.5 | -0.10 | 6.28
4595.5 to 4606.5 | -0.09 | 5.84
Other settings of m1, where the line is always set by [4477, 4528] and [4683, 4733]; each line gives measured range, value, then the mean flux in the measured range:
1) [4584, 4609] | -0.8 Angstrom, 5.53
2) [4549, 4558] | 0.7 Angstrom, 4.82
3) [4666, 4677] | -0.2 Angstrom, 5.79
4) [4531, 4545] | 1.6 Angstrom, 4.56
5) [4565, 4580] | -2.5 Angstrom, 6.17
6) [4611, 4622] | -2.1 Angstrom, 6.5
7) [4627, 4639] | -1.0 Angstrom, 5.99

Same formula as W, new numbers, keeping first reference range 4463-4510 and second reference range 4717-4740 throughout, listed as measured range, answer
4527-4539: 0.17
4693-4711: -0.05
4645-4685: -0.08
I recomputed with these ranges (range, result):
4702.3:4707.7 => 5.62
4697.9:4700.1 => 6.23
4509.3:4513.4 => 6.08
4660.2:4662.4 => 5.94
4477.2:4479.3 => 4.71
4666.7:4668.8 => 4.53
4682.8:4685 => 5.88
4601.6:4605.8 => 5.71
